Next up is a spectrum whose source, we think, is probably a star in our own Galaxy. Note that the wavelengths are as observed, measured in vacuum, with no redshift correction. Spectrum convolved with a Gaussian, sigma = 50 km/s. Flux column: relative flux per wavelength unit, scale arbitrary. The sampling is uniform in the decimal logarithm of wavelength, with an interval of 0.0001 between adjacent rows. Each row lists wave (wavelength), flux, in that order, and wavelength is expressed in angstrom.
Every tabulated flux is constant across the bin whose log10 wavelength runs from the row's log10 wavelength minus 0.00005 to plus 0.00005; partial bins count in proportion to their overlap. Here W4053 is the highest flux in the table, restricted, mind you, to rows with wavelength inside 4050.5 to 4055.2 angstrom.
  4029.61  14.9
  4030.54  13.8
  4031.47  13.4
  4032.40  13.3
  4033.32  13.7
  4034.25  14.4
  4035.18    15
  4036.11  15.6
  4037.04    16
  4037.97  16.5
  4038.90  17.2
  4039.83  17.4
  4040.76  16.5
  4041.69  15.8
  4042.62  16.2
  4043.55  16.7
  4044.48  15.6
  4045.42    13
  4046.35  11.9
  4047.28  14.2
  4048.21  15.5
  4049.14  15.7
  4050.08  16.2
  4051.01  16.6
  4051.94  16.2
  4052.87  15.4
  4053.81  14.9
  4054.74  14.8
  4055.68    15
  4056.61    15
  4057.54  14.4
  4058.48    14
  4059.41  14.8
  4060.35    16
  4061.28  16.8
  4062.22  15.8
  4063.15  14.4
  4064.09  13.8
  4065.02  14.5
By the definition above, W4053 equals 16.6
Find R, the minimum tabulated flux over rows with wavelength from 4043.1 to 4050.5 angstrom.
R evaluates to 11.9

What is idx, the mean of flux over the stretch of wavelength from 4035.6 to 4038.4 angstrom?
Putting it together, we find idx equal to 16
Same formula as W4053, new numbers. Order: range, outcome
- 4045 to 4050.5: 16.2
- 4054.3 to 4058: 15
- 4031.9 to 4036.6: 15.6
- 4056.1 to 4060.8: 16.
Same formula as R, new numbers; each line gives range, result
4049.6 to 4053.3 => 15.4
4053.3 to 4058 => 14.4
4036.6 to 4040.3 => 16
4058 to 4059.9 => 14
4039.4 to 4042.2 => 15.8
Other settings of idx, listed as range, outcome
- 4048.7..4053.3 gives 16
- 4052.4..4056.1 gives 15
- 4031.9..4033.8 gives 13.5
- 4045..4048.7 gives 13.7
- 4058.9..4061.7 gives 15.8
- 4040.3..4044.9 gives 16.2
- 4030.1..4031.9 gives 13.6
